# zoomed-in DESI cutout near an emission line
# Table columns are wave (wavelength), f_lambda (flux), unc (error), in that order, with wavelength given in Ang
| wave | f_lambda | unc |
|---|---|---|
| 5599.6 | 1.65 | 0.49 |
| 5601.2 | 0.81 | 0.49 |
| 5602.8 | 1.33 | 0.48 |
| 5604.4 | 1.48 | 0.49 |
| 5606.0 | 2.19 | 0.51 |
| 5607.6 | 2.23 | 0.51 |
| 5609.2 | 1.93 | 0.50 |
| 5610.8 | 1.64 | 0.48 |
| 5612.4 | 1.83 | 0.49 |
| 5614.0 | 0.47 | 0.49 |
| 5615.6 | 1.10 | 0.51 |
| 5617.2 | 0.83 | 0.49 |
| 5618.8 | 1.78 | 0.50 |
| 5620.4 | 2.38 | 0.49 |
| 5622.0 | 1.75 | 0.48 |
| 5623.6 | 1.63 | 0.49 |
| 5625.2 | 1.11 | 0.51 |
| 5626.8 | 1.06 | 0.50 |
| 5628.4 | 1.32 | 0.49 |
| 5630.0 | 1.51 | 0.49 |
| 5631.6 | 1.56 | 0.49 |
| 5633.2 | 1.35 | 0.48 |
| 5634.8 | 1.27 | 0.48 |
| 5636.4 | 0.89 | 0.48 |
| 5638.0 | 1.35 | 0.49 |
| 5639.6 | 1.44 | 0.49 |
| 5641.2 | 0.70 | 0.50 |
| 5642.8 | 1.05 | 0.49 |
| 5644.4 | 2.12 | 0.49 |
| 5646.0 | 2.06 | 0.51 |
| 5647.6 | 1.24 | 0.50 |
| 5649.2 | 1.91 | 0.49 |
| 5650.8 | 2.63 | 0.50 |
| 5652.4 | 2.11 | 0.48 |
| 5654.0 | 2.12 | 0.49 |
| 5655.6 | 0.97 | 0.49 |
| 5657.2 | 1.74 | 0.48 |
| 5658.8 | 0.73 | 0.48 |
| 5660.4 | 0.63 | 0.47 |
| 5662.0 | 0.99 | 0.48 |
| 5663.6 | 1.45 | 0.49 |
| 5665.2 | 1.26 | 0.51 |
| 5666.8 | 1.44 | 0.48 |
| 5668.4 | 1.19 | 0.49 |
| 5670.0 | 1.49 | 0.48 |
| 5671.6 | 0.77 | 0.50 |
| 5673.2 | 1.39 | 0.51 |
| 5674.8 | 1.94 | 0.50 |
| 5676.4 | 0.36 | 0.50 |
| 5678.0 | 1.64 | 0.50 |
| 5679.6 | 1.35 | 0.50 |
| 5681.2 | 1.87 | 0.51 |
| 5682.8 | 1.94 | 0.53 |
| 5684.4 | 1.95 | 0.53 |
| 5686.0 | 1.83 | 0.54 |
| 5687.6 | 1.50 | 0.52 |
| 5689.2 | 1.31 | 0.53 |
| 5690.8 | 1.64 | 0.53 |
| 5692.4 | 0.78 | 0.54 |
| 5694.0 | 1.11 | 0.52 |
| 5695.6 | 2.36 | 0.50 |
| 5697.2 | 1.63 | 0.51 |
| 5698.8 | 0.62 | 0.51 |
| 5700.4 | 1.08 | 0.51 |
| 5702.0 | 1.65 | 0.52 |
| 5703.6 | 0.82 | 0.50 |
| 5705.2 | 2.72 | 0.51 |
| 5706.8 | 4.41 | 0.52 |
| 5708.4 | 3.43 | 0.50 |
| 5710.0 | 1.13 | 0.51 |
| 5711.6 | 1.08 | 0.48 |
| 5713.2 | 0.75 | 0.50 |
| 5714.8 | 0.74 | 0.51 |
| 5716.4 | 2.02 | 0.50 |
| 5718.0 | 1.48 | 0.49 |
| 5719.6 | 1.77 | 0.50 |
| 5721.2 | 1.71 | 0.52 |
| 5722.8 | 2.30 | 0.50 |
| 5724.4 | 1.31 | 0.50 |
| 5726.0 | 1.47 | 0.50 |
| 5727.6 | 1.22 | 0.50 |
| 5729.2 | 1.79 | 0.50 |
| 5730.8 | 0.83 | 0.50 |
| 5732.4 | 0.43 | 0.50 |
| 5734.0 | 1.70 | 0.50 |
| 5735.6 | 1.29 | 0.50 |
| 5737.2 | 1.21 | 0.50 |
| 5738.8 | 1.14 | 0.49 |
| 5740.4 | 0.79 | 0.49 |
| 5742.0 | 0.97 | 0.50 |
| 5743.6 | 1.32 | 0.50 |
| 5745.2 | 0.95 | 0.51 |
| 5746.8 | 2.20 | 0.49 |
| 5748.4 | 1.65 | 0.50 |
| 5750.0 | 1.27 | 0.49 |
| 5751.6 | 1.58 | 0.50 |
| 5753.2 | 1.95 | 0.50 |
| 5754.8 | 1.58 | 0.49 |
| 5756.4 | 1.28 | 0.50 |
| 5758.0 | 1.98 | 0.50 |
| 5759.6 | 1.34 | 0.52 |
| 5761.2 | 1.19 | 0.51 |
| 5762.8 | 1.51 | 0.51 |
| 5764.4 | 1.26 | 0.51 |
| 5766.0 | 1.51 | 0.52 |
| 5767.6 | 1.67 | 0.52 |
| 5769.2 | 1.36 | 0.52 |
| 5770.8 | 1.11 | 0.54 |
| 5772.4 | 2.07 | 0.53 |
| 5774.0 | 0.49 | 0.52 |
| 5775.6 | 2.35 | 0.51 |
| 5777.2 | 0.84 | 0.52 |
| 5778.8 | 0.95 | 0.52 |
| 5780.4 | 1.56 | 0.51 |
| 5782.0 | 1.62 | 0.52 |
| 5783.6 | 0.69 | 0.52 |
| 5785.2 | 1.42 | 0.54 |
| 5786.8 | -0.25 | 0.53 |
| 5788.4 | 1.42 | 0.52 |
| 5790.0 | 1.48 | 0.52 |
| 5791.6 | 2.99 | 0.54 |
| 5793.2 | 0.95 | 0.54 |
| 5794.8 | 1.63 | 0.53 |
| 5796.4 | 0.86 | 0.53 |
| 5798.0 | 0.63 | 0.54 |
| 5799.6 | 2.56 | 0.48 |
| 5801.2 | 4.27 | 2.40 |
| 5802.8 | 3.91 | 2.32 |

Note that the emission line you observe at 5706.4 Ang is [O III] 5007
